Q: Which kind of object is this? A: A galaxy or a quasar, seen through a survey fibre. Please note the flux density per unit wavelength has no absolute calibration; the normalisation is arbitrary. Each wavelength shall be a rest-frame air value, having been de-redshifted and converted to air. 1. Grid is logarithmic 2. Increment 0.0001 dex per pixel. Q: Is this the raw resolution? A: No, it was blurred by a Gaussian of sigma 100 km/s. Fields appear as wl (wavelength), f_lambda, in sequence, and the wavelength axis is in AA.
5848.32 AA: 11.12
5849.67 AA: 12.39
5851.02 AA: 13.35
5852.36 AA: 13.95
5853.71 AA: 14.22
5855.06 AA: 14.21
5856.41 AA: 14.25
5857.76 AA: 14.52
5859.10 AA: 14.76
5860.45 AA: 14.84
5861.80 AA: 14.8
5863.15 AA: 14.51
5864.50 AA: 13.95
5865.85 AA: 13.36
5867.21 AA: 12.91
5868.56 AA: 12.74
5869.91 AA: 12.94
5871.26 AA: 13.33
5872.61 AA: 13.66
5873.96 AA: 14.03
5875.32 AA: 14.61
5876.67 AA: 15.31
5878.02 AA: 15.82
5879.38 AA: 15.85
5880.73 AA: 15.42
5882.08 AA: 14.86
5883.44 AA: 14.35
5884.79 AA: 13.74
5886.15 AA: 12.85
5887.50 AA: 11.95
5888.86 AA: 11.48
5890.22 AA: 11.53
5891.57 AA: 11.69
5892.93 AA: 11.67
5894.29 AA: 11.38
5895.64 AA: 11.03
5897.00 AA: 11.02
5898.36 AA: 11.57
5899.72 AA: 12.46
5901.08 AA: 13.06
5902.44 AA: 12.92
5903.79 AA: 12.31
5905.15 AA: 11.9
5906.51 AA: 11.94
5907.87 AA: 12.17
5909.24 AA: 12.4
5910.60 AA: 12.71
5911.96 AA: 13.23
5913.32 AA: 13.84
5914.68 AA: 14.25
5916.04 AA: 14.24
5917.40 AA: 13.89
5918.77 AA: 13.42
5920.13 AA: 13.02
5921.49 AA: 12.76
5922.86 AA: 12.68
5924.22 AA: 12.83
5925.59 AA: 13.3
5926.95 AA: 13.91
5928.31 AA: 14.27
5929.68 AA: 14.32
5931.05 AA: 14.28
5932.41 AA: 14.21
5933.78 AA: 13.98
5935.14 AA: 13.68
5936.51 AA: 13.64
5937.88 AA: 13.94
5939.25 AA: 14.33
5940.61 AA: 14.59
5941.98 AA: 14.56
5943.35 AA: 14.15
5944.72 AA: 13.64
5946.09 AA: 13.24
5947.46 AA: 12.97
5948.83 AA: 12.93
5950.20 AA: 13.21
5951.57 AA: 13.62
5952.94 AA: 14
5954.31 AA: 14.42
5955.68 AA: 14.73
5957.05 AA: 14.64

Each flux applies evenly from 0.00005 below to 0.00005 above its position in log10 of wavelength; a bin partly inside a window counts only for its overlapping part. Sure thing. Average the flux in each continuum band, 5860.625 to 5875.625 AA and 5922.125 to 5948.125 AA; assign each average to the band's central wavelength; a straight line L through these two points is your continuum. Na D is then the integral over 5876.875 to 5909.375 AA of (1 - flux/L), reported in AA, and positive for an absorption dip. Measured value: 2.34 AA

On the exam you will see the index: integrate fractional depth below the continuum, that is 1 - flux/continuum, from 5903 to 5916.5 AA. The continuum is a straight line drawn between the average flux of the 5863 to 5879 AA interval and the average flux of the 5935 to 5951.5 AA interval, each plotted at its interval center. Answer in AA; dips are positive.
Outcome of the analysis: 0.9 AA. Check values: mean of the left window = 13.9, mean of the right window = 13.7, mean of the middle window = 12.9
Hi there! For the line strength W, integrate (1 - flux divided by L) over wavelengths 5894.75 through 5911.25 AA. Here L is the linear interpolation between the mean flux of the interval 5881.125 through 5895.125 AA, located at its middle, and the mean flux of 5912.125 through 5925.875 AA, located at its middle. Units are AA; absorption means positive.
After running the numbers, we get 1.1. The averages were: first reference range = 12.6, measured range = 12.1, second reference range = 13.4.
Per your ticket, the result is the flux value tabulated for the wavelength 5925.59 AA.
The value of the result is 13.3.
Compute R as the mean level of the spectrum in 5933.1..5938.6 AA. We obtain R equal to 13.8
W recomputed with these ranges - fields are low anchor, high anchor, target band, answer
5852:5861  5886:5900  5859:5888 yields -2.3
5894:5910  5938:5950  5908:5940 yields -1.6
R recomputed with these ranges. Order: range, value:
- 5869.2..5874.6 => 13.5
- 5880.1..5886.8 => 14.2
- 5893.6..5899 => 11.2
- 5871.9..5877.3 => 14.4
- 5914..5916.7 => 14.3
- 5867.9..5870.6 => 12.9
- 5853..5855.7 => 14.2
